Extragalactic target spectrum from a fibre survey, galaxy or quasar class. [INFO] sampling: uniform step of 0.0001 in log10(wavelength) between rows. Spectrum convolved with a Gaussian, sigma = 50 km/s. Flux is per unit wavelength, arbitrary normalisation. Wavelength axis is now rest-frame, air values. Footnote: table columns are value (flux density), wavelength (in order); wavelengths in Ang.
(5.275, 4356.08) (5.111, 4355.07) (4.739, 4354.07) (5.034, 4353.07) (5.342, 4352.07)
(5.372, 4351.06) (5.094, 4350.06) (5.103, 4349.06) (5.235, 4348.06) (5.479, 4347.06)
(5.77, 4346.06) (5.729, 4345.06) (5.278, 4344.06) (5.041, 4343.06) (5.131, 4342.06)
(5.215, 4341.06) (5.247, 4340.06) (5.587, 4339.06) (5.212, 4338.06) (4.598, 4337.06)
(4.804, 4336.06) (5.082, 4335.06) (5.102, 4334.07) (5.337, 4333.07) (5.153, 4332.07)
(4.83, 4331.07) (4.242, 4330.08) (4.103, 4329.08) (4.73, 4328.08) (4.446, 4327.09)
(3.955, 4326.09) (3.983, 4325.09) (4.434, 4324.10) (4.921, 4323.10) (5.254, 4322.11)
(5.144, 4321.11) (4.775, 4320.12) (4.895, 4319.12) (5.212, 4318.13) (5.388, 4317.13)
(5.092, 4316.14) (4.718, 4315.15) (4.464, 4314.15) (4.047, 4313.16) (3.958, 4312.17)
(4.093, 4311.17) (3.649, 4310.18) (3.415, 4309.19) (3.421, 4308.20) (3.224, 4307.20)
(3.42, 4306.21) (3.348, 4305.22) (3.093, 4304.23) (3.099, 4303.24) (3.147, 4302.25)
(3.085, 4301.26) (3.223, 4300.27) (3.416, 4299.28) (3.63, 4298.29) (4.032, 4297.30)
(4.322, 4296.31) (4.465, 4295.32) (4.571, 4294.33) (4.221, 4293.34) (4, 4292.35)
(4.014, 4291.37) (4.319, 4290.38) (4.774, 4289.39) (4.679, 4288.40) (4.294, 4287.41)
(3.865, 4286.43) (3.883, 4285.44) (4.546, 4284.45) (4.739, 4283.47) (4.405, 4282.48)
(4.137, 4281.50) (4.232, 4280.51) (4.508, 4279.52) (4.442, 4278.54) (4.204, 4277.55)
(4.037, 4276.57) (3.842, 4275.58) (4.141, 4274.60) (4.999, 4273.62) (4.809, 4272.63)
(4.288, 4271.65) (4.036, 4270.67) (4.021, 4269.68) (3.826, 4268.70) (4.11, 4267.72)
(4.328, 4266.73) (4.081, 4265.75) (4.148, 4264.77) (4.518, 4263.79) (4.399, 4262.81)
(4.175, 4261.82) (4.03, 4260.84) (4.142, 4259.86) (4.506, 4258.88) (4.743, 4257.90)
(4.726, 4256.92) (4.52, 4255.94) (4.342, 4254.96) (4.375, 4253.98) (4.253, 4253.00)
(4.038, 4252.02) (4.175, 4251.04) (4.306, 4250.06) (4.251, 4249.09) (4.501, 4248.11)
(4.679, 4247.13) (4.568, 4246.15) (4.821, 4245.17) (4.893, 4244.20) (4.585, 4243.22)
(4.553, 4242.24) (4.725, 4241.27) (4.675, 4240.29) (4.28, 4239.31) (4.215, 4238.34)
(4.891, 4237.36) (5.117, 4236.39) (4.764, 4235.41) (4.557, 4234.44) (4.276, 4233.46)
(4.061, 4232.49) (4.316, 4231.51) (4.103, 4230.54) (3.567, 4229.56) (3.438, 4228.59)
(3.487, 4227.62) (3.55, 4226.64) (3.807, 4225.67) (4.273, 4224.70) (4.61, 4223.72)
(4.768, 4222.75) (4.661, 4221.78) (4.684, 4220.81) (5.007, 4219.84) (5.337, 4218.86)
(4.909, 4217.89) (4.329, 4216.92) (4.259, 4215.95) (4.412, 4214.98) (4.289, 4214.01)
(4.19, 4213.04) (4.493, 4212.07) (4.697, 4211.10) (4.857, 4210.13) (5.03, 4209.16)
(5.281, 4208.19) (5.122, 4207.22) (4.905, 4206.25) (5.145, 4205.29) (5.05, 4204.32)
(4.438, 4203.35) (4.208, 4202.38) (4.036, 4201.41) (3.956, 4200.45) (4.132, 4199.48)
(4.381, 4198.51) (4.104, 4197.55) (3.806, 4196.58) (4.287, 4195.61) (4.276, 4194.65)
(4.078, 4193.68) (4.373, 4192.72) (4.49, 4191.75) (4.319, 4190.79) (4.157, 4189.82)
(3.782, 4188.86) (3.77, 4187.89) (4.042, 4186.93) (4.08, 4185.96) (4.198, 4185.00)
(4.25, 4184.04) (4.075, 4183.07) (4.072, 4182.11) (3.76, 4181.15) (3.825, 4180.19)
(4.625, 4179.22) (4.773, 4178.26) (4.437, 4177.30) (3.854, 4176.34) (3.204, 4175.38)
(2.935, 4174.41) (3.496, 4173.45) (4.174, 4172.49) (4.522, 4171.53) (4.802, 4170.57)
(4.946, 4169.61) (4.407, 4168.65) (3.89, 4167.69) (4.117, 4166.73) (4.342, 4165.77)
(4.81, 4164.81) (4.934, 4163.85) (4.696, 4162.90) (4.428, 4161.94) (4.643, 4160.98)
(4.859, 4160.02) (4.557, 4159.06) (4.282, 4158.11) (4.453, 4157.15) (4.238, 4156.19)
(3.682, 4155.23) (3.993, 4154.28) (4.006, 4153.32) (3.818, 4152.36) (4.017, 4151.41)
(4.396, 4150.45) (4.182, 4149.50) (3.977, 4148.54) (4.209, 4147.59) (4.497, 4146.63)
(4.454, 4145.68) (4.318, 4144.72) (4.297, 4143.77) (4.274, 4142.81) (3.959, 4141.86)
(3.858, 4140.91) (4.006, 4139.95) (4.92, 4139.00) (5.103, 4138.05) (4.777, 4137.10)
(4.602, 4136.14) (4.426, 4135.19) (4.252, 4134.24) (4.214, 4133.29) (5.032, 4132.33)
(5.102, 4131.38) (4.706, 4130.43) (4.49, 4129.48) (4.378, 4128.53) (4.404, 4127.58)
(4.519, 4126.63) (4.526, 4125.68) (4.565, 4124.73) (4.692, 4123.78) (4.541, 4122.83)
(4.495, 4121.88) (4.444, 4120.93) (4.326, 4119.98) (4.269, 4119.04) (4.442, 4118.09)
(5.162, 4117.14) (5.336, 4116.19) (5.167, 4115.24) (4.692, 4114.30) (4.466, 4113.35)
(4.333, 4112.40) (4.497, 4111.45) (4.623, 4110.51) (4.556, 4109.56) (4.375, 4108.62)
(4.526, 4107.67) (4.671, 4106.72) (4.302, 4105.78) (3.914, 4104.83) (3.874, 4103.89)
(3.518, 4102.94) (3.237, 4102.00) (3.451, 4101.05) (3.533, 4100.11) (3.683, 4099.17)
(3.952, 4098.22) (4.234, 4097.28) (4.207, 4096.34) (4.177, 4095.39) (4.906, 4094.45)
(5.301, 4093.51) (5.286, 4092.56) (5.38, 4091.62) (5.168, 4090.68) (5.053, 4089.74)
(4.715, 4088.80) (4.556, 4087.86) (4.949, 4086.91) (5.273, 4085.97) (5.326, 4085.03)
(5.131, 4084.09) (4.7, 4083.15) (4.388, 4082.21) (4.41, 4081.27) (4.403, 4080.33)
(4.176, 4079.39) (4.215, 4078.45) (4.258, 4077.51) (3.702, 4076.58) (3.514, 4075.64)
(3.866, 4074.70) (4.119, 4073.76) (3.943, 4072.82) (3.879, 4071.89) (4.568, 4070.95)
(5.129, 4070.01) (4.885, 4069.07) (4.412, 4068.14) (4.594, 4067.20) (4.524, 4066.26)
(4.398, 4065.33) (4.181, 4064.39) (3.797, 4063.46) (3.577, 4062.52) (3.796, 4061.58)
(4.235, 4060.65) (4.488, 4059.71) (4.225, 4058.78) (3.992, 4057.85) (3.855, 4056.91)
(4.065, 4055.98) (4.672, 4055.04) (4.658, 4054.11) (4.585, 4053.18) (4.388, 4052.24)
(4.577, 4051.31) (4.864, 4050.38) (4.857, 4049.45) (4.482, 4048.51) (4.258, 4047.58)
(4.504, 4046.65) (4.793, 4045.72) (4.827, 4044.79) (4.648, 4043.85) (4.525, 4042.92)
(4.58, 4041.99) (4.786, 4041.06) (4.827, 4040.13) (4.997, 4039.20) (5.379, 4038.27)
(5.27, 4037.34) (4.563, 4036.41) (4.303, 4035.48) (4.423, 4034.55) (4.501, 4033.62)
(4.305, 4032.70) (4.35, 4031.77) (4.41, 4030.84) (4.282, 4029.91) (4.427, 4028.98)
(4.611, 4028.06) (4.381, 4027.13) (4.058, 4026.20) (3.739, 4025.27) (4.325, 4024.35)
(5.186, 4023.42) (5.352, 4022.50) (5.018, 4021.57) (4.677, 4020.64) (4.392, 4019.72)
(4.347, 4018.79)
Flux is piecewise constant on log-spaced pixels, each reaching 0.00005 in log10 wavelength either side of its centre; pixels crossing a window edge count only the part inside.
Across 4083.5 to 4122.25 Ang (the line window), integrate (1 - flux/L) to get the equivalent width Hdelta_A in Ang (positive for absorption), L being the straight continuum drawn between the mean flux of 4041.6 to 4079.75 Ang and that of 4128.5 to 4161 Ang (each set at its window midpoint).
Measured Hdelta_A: -1.6 Ang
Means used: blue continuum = 4.33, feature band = 4.52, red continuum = 4.37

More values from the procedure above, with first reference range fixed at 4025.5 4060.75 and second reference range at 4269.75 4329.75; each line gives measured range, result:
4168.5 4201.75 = 1.7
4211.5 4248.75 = -1.4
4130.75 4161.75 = 0.2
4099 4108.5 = 1.2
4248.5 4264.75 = -0.4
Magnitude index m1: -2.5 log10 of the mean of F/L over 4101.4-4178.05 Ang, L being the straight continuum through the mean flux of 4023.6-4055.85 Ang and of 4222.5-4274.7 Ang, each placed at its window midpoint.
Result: 0.02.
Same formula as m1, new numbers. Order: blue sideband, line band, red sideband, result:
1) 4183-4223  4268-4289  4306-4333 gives 0.038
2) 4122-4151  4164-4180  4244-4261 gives 0.059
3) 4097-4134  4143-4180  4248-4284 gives 0.025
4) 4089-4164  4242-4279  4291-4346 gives 0.017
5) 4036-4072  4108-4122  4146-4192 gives -0.064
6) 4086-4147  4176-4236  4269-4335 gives 0.008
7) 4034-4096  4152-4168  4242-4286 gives 0.025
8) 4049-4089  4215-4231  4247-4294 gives 0.005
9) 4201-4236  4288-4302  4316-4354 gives 0.194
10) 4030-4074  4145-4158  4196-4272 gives 0.072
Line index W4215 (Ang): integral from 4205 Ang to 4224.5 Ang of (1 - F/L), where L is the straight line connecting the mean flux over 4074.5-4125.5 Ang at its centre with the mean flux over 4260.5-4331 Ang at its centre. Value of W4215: -2.0 Ang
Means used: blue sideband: 4.47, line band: 4.74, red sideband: 4.19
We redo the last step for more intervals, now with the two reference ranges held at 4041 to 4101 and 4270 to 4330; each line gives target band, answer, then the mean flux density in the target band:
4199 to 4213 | -1.16 Ang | 4.65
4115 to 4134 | -1.05 Ang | 4.63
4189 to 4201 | 0.35 Ang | 4.19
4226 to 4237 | 0.39 Ang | 4.12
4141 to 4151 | 0.28 Ang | 4.24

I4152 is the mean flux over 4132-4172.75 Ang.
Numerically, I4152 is 4.38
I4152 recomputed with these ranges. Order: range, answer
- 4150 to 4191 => 4.2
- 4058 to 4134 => 4.44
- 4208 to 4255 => 4.45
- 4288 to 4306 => 3.85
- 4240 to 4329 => 4.26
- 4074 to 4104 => 4.4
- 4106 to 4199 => 4.35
